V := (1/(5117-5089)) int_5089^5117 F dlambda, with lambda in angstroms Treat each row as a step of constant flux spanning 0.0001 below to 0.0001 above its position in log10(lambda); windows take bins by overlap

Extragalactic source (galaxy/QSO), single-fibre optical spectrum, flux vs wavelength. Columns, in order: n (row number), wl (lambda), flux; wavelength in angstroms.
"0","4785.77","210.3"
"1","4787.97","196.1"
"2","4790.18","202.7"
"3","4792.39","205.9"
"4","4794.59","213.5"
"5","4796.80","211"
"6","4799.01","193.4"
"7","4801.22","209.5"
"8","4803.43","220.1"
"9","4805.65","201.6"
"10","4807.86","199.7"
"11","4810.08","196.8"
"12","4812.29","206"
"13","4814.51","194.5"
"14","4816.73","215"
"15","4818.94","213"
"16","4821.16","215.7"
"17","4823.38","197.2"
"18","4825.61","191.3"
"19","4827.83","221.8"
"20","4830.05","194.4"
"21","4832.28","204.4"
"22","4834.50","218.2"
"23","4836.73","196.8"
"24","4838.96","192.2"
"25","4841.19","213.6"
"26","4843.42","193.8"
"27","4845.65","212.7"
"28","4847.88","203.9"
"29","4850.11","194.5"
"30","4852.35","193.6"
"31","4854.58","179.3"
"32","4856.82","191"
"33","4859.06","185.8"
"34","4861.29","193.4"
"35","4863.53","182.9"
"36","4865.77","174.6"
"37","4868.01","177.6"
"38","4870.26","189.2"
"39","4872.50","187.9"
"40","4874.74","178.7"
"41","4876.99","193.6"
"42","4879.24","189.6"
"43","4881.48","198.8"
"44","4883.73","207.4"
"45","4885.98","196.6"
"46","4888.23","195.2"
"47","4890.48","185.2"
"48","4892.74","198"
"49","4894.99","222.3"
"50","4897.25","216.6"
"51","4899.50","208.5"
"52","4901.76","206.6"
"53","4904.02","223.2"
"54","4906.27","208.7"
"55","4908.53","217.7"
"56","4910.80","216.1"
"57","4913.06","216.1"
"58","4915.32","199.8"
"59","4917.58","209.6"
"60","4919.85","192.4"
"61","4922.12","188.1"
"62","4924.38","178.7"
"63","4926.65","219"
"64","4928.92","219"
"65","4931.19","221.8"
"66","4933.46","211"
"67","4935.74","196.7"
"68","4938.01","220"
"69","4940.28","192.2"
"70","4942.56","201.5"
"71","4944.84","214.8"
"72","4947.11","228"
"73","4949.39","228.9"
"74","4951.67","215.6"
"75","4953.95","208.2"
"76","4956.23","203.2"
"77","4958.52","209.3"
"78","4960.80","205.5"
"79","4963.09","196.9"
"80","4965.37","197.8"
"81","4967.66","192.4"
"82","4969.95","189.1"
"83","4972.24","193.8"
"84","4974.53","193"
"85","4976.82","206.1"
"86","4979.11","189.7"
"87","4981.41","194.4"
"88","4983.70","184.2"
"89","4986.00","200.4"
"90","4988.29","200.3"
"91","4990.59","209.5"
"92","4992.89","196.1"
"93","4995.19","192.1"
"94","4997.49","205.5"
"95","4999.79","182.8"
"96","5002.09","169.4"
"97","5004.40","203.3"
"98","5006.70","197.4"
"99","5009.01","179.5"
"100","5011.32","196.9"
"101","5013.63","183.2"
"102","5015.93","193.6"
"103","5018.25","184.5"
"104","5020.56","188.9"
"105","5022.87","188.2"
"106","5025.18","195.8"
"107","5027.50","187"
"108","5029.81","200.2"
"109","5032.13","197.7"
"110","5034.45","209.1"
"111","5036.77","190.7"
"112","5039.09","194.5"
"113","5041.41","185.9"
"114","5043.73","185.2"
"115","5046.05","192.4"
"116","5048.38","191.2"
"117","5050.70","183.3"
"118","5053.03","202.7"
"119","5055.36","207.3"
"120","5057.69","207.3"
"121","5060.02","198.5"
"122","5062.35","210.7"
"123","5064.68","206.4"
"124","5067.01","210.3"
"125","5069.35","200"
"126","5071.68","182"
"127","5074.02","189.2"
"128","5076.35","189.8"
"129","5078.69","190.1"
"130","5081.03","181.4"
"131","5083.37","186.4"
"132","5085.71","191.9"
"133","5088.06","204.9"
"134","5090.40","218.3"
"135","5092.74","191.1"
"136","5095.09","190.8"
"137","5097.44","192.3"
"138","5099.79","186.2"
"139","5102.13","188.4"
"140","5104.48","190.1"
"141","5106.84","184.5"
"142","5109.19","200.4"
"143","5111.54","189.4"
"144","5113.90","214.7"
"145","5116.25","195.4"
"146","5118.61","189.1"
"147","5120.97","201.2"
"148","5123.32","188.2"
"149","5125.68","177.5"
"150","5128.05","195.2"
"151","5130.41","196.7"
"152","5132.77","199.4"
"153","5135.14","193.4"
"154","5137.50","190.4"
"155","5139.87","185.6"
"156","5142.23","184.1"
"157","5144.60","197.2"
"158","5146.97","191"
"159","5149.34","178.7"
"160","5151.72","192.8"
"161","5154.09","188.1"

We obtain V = 195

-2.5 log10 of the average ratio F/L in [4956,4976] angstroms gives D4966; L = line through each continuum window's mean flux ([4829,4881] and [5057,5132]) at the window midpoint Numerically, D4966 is -0.02 mag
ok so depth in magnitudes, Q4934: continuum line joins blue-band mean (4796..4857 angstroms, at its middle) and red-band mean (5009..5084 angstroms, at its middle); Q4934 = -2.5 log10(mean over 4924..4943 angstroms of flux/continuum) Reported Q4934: -0.05 mag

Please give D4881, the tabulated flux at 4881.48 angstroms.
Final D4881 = 198.8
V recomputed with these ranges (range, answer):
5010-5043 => 192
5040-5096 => 196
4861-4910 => 198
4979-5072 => 195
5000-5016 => 188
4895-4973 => 208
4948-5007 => 199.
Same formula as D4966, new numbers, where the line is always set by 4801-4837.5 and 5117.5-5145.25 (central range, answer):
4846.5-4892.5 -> 0.07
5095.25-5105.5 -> 0.02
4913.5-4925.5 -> 0.03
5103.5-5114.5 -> -0.01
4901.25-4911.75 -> -0.07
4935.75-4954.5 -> -0.07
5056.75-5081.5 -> -0.02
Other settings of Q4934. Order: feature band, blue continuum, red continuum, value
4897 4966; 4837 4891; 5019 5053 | -0.09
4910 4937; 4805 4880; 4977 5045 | -0.06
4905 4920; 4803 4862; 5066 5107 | -0.06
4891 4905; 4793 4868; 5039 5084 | -0.07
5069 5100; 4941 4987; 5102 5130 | 0.01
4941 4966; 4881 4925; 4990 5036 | -0.06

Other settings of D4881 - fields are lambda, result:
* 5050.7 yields 183.3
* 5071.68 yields 182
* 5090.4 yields 218.3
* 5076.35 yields 189.8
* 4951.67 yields 215.6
